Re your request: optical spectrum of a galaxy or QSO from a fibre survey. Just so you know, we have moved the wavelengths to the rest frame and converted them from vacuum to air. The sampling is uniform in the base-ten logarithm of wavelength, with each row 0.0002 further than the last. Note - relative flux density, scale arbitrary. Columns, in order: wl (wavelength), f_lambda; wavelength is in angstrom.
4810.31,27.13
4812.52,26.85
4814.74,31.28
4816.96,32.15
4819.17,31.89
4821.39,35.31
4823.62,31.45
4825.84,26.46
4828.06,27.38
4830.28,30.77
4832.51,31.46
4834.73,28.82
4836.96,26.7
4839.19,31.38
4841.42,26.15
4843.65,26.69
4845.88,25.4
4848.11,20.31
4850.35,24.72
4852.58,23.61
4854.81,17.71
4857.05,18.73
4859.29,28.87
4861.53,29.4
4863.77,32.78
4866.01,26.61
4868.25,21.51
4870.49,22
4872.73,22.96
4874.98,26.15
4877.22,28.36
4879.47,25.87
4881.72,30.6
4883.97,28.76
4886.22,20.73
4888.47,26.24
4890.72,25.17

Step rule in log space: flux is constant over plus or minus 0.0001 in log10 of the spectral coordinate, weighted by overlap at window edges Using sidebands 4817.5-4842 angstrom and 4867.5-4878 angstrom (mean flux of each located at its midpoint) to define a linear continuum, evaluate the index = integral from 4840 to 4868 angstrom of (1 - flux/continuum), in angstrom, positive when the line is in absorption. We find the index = 1.6 angstrom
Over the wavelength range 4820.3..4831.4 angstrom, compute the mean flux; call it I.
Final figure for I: 30.2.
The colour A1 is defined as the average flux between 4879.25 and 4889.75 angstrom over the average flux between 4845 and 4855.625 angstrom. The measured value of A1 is 1.2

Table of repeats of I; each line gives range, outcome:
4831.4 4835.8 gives 30.2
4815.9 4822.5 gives 33.2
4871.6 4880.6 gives 25.8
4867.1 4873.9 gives 22.2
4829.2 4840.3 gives 29.8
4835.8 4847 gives 27.3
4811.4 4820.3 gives 30.6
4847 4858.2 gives 21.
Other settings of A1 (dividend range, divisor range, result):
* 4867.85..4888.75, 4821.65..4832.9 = 0.85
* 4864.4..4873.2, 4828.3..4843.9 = 0.83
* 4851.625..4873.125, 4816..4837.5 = 0.81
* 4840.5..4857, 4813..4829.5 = 0.75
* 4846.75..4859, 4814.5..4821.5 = 0.67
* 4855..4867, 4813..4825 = 0.83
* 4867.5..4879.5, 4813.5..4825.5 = 0.76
